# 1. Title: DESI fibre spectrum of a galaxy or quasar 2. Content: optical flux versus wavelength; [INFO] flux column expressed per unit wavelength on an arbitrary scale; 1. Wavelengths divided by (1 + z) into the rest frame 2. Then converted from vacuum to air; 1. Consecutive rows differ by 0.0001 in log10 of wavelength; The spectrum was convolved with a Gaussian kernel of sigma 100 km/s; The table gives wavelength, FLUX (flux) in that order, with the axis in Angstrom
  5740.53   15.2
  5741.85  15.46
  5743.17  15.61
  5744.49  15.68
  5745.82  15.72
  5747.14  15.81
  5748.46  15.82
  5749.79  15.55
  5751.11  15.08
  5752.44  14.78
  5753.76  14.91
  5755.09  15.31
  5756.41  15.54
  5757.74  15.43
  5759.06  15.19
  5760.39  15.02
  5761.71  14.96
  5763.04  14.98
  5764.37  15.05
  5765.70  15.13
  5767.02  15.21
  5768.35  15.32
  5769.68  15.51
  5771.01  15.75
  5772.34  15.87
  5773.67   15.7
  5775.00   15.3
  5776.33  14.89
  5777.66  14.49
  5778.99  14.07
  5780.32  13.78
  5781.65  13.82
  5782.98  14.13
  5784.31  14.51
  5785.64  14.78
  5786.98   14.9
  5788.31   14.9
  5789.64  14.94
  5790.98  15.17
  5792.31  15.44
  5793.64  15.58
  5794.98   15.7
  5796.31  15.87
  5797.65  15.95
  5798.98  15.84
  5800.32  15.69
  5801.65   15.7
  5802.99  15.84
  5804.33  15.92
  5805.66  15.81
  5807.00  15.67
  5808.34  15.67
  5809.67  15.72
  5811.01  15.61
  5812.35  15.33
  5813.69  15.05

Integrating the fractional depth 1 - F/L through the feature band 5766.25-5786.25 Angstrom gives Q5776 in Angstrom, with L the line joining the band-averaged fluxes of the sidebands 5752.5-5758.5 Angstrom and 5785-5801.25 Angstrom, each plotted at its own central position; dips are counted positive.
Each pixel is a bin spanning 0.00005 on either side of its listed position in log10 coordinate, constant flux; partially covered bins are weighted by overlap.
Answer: 0.6 Angstrom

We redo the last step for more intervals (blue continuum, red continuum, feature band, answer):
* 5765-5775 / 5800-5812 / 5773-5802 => 1.04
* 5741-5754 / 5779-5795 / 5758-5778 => -0.21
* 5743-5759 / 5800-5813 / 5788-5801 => 0.10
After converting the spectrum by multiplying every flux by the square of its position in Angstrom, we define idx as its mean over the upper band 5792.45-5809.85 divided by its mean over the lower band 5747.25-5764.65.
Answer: 1.1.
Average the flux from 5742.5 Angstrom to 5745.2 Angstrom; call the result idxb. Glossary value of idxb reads 15.6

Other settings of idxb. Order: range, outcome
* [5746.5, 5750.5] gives 15.7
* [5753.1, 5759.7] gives 15.3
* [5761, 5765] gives 15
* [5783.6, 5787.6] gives 14.7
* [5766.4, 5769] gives 15.3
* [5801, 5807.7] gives 15.8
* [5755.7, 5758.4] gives 15.5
